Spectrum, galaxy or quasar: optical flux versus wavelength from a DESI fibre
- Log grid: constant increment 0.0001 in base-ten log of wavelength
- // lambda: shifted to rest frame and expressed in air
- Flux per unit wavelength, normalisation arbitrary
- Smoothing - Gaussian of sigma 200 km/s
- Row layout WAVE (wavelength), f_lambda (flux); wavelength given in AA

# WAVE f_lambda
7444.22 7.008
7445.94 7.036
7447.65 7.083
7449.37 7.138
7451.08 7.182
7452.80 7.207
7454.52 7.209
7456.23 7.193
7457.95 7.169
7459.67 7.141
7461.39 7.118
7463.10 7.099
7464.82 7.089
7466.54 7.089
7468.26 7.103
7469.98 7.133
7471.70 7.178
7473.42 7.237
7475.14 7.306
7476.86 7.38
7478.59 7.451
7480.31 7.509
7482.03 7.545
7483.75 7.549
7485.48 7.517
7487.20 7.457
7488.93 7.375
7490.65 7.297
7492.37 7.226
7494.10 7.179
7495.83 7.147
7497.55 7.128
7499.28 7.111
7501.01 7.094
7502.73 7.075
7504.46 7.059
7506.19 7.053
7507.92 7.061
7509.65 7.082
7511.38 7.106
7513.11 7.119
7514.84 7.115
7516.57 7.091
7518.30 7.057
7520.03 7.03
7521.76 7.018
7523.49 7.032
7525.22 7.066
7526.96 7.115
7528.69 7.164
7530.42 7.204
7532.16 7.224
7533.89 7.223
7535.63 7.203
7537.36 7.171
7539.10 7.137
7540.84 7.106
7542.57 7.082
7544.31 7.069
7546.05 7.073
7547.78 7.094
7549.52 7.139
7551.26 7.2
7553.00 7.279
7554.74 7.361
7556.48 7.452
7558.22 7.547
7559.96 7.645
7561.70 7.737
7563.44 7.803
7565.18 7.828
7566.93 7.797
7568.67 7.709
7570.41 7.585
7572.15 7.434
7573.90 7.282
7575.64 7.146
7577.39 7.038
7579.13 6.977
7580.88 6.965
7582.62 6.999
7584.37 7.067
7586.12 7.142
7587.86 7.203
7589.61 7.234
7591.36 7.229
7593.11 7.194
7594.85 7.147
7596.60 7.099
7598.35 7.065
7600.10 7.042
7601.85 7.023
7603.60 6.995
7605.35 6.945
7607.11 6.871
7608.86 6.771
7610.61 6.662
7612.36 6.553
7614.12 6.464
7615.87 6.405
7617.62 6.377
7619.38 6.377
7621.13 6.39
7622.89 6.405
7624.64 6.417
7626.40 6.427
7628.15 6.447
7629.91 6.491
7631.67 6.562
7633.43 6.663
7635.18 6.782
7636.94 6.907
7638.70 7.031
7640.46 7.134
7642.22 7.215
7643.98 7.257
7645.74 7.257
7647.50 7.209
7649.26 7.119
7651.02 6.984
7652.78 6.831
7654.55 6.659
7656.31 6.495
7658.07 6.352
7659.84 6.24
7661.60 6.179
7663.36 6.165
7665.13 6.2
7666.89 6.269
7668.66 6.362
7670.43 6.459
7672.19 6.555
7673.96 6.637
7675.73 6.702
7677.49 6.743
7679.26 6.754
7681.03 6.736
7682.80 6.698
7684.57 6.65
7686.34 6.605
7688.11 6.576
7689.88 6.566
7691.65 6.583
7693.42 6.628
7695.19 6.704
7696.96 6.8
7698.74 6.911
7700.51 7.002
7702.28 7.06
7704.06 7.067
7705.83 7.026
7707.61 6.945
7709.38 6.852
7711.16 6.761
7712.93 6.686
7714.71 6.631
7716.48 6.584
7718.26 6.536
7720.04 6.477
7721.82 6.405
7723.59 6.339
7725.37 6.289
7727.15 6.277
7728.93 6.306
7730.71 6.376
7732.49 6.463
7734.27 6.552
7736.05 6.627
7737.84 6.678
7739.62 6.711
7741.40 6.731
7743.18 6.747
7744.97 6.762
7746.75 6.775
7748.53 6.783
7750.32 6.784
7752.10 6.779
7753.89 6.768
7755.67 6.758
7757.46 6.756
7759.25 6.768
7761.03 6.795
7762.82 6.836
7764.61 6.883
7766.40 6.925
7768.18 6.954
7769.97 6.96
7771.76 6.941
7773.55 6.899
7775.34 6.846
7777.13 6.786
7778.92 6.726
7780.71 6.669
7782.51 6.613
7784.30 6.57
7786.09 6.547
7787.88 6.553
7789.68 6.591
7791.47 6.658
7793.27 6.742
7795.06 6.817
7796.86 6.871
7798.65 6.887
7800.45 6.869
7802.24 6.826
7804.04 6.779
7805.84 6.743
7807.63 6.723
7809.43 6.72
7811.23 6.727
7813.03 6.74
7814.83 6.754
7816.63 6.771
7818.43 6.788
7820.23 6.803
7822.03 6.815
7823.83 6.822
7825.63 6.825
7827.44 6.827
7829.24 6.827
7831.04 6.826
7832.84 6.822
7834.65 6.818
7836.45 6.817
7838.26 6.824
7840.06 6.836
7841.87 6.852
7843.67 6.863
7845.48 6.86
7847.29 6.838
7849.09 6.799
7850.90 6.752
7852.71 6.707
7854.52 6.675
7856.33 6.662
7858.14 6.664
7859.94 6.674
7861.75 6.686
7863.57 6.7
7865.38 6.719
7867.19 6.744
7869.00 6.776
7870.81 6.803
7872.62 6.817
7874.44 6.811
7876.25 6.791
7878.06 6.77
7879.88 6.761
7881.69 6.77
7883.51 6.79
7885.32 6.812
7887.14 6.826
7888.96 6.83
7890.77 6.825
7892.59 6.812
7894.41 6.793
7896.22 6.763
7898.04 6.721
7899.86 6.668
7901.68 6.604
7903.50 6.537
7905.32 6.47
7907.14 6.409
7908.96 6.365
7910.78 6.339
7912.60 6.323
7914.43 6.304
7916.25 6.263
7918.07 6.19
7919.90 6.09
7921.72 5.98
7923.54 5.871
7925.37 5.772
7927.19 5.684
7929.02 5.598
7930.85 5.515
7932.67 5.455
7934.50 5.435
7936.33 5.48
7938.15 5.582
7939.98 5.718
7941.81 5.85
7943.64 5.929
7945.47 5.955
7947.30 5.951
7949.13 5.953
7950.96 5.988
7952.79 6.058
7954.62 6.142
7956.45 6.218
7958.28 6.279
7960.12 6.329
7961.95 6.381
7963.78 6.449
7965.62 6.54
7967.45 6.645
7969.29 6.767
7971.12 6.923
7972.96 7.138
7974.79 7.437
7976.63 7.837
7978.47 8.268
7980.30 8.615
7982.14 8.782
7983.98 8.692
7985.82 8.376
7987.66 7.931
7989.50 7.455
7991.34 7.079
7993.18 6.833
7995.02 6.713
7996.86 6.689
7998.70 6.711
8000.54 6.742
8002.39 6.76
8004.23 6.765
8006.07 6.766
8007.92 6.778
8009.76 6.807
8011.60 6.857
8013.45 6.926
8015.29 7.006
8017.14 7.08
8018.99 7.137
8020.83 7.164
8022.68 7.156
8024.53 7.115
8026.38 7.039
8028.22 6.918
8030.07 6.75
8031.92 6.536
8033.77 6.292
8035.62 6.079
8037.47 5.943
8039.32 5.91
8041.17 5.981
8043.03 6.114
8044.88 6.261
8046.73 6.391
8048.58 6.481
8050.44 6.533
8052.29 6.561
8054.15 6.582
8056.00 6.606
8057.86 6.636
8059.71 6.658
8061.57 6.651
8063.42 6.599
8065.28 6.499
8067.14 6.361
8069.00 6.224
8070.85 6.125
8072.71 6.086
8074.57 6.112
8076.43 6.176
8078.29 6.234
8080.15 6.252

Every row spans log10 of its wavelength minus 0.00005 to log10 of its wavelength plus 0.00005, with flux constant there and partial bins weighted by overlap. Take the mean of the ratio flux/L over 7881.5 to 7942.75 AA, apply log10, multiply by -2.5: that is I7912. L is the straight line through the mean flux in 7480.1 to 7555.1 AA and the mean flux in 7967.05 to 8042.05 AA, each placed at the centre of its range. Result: 0.14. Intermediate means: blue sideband 7.18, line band 6.24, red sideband 7.06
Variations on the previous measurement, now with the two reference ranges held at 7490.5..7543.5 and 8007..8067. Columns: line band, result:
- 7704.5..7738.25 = 0.06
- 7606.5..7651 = 0.04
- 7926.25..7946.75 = 0.19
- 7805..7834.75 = 0.01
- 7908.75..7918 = 0.07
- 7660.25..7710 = 0.05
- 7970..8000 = -0.14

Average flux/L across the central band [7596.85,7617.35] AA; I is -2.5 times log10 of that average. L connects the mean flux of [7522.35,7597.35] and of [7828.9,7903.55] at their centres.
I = 0.06 mag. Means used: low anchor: 7.26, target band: 6.8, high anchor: 6.77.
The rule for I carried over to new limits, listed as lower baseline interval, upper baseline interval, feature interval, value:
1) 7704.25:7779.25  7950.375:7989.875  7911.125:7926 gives 0.16 mag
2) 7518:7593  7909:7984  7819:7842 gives -0.03 mag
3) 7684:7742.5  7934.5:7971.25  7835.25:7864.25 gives -0.07 mag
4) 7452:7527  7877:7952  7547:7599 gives -0.05 mag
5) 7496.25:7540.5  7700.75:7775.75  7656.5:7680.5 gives 0.07 mag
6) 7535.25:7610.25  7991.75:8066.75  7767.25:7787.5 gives 0.03 mag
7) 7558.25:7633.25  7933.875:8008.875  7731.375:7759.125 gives 0.03 mag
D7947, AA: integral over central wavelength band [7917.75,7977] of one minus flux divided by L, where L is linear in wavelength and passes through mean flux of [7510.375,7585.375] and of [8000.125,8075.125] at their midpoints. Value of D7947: 5.0 AA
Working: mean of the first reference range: 7.24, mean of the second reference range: 6.59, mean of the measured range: 6.14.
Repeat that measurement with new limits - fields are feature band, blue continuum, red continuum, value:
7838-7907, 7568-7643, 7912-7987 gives -2.0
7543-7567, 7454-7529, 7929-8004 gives -1.0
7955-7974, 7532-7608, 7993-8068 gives 0.5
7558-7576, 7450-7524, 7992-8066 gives -1.2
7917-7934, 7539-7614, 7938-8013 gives 2.7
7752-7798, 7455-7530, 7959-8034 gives 2.4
